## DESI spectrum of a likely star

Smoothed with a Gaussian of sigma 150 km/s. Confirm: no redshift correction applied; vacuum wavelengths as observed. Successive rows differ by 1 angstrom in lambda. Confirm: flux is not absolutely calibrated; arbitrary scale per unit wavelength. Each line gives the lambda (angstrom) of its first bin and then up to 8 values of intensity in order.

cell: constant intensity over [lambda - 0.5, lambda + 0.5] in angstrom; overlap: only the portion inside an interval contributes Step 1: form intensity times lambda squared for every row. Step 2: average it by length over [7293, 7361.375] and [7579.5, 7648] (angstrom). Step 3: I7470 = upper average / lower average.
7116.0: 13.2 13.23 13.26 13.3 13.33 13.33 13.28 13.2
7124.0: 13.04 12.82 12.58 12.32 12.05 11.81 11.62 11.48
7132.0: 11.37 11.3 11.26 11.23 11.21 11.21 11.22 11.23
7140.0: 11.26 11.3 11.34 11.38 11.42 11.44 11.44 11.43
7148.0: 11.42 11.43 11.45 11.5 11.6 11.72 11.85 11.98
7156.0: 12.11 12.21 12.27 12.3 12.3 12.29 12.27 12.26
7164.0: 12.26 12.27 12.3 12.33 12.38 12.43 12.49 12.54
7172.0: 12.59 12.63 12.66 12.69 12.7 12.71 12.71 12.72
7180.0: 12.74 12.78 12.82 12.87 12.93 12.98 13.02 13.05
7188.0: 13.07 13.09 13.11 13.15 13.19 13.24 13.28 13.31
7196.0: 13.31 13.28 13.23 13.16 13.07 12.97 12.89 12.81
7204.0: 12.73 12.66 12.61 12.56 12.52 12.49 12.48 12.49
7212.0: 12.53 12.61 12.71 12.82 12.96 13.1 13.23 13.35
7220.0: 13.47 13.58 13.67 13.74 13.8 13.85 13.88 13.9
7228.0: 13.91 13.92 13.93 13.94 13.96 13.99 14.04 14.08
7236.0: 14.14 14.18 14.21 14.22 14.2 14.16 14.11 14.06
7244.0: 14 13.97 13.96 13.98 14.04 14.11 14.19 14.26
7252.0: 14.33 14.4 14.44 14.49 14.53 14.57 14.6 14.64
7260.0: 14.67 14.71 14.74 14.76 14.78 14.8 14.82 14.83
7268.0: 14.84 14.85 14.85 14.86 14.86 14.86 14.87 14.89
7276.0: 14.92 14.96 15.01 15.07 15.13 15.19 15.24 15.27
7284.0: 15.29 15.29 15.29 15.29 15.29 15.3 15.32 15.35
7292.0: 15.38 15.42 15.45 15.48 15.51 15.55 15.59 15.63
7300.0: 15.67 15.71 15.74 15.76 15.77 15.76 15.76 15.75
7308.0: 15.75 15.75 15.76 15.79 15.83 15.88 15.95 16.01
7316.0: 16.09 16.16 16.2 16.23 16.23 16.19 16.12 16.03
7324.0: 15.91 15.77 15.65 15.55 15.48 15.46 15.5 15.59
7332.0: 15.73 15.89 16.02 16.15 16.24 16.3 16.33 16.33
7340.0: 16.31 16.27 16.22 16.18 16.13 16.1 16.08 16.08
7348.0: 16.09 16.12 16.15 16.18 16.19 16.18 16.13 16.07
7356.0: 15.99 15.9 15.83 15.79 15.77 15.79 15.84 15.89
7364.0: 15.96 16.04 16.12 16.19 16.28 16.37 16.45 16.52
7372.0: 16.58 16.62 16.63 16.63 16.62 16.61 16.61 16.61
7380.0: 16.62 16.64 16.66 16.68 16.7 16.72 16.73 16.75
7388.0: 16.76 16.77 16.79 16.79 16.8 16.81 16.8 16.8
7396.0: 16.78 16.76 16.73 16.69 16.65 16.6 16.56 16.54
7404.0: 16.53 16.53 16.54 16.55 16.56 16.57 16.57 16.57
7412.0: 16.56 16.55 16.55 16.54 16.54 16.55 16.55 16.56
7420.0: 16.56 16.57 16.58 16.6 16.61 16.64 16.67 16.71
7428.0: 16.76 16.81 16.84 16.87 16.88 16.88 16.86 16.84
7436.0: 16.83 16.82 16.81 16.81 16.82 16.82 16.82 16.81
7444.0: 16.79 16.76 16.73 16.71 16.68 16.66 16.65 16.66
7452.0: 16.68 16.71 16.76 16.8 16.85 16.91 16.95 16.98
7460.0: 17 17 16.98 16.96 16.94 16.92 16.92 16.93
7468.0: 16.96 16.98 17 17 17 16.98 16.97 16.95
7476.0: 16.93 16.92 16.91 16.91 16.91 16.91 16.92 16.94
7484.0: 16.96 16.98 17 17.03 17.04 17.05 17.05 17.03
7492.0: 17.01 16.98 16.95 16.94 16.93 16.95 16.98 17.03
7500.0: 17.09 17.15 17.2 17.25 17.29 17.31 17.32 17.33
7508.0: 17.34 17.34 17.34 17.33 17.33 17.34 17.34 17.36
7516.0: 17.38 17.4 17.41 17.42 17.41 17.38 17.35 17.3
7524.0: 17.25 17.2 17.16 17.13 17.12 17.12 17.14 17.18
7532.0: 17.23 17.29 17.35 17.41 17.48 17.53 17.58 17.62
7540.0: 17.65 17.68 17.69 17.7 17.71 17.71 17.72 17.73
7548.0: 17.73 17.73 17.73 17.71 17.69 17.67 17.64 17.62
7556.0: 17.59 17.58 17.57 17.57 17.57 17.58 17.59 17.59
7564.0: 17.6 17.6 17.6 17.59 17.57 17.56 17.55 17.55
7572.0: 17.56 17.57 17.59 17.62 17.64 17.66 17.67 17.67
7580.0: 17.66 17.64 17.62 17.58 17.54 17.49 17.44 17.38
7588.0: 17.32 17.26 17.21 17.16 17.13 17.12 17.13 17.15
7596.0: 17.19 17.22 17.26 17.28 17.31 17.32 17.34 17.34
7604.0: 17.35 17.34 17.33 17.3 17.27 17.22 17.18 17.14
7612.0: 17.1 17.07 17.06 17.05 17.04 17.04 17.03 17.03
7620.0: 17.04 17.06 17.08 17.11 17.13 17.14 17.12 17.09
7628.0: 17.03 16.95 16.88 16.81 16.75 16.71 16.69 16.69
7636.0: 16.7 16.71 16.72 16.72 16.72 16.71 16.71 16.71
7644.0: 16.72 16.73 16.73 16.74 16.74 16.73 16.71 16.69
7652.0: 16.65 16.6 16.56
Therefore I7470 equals 1.2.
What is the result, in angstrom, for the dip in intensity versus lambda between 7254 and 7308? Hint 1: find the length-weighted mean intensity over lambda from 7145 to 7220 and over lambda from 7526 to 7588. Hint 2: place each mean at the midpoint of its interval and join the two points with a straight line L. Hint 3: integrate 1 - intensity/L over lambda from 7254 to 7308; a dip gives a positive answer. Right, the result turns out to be -4.88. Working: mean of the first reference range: 12.6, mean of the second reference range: 17.6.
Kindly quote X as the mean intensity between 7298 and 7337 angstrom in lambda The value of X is 15.9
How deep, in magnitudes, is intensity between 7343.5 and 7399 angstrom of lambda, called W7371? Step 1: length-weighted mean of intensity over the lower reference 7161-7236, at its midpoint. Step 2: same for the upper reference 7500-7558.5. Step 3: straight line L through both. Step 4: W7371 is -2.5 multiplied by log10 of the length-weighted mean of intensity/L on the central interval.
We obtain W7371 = -0.07 mag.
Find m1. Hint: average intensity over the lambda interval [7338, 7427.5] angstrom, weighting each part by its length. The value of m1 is 16.4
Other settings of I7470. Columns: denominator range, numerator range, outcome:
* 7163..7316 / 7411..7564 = 1.30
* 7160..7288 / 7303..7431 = 1.24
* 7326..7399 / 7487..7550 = 1.11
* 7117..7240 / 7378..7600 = 1.47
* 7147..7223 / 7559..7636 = 1.53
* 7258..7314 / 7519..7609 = 1.23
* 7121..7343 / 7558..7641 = 1.37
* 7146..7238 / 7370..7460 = 1.38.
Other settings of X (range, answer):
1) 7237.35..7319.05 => 15.1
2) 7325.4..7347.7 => 16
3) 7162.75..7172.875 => 12.4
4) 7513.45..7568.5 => 17.5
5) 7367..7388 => 16.6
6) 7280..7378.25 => 15.9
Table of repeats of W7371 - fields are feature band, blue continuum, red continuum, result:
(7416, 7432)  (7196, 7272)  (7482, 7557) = -0.034 mag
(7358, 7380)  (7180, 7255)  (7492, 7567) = -0.062 mag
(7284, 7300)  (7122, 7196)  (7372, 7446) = -0.059 mag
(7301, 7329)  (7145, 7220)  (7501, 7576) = -0.106 mag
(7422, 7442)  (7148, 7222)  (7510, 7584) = -0.054 mag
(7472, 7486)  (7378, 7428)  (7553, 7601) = 0.004 mag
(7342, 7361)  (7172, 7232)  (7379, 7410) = -0.012 mag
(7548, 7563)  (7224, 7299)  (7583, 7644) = -0.060 mag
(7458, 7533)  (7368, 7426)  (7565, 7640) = -0.012 mag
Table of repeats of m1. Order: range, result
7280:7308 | 15.5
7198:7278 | 13.9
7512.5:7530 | 17.3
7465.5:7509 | 17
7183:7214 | 12.9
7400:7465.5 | 16.7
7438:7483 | 16.9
